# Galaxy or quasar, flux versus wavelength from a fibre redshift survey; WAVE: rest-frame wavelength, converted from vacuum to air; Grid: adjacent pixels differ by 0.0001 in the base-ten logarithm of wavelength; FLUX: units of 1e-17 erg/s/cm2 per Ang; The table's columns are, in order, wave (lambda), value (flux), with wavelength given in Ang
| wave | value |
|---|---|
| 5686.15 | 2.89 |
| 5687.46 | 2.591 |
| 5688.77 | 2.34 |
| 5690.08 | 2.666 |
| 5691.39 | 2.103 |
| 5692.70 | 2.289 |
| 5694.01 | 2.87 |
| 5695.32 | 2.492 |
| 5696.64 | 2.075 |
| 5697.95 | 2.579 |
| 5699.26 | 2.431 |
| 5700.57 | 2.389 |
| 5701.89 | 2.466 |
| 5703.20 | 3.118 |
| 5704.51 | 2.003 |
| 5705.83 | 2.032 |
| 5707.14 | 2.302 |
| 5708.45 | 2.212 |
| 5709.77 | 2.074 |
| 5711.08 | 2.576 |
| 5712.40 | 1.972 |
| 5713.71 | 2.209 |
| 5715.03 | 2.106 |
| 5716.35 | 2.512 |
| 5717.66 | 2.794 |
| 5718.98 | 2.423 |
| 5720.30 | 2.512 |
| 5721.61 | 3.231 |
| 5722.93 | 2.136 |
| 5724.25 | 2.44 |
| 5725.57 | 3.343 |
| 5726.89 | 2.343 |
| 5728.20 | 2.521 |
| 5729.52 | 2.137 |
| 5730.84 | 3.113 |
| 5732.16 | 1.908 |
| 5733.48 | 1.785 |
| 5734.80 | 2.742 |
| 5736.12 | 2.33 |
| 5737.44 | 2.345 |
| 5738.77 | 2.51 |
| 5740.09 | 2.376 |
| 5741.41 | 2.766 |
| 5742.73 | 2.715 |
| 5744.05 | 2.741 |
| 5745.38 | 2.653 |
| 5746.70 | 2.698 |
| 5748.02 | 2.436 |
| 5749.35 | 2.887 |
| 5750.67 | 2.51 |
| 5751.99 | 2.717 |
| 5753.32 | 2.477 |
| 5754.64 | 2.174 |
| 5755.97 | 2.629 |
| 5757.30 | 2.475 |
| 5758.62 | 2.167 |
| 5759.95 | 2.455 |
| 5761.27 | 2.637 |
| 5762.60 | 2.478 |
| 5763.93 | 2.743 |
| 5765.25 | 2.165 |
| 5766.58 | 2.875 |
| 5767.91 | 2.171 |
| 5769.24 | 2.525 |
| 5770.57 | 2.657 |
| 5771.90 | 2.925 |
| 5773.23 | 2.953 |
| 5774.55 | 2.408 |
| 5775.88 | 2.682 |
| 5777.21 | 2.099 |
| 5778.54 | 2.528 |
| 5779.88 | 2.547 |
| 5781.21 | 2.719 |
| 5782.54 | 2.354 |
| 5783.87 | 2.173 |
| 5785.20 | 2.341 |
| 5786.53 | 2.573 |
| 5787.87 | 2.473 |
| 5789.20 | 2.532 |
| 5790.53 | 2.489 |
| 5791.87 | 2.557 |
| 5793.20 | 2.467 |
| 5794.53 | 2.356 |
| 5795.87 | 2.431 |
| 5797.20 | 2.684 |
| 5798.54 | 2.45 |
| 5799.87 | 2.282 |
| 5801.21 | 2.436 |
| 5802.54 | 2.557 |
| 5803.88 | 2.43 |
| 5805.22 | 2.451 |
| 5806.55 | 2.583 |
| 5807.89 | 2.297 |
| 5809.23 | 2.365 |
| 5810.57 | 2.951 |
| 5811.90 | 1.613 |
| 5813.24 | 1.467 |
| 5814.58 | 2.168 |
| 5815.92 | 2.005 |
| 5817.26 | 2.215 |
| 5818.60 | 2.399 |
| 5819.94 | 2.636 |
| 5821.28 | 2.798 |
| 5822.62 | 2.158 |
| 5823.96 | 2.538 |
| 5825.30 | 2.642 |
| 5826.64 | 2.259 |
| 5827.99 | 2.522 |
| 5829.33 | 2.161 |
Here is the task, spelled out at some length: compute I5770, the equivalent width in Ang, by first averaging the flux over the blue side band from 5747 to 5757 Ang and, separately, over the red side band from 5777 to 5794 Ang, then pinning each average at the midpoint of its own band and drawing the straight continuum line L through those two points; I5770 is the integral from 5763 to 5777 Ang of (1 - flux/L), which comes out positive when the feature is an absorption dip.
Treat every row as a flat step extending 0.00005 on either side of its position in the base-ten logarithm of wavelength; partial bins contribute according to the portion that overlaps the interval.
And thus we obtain -0.51 Ang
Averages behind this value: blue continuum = 2.55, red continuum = 2.46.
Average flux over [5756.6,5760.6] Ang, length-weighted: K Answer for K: 2.37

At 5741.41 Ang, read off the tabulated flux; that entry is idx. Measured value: 2.766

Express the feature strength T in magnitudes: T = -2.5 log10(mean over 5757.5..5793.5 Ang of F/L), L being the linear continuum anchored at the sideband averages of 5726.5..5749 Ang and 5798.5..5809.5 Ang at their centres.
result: -0.02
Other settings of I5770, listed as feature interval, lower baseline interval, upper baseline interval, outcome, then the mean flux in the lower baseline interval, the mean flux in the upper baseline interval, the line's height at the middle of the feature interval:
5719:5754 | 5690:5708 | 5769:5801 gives -1.4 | 2.41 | 2.51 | 2.45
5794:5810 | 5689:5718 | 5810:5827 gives -1.0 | 2.37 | 2.29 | 2.31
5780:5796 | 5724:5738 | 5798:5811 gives 0.1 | 2.46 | 2.47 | 2.47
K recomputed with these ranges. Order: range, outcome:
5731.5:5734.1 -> 1.85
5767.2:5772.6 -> 2.57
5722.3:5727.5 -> 2.57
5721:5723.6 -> 2.67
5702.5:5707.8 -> 2.37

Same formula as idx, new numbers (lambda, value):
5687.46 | 2.591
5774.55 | 2.408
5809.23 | 2.365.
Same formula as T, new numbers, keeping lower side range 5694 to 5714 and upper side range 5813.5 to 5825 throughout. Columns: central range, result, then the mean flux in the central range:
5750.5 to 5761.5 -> -0.05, 2.46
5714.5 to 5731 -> -0.10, 2.57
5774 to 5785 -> -0.04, 2.43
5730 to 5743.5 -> -0.05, 2.46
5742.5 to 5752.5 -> -0.14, 2.67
